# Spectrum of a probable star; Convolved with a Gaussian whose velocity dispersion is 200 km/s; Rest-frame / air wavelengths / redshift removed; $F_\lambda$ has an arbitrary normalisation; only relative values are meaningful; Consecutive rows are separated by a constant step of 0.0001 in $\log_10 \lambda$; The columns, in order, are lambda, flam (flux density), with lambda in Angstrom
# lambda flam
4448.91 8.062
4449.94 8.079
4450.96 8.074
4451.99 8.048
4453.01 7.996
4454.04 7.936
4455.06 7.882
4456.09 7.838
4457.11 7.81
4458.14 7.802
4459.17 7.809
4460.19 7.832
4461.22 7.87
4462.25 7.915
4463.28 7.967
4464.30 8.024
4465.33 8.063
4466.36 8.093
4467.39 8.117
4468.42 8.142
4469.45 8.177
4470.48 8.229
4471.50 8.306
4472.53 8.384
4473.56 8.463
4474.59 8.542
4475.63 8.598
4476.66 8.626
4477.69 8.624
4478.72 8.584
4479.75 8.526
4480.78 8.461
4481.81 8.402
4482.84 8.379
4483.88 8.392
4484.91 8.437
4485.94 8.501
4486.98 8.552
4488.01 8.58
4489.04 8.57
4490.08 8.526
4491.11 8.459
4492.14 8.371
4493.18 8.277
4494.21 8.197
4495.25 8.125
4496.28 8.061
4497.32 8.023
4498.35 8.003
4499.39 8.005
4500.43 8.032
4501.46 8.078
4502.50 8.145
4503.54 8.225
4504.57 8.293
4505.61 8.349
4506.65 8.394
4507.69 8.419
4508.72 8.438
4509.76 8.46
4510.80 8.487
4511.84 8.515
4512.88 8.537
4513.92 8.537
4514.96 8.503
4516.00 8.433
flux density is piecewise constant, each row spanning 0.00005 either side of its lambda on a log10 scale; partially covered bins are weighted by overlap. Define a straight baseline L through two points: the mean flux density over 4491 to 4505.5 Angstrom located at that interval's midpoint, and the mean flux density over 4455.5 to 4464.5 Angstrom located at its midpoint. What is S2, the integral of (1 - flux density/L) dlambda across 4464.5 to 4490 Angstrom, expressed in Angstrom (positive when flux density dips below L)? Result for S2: -1.3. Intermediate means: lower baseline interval 7.87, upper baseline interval 8.16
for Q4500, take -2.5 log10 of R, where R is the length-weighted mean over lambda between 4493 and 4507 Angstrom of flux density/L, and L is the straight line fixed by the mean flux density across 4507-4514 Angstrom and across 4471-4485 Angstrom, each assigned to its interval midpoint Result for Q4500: 0.04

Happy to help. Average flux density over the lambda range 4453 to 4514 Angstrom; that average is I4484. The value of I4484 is 8.26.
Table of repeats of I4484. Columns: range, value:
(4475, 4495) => 8.47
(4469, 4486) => 8.45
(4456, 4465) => 7.88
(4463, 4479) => 8.31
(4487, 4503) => 8.24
